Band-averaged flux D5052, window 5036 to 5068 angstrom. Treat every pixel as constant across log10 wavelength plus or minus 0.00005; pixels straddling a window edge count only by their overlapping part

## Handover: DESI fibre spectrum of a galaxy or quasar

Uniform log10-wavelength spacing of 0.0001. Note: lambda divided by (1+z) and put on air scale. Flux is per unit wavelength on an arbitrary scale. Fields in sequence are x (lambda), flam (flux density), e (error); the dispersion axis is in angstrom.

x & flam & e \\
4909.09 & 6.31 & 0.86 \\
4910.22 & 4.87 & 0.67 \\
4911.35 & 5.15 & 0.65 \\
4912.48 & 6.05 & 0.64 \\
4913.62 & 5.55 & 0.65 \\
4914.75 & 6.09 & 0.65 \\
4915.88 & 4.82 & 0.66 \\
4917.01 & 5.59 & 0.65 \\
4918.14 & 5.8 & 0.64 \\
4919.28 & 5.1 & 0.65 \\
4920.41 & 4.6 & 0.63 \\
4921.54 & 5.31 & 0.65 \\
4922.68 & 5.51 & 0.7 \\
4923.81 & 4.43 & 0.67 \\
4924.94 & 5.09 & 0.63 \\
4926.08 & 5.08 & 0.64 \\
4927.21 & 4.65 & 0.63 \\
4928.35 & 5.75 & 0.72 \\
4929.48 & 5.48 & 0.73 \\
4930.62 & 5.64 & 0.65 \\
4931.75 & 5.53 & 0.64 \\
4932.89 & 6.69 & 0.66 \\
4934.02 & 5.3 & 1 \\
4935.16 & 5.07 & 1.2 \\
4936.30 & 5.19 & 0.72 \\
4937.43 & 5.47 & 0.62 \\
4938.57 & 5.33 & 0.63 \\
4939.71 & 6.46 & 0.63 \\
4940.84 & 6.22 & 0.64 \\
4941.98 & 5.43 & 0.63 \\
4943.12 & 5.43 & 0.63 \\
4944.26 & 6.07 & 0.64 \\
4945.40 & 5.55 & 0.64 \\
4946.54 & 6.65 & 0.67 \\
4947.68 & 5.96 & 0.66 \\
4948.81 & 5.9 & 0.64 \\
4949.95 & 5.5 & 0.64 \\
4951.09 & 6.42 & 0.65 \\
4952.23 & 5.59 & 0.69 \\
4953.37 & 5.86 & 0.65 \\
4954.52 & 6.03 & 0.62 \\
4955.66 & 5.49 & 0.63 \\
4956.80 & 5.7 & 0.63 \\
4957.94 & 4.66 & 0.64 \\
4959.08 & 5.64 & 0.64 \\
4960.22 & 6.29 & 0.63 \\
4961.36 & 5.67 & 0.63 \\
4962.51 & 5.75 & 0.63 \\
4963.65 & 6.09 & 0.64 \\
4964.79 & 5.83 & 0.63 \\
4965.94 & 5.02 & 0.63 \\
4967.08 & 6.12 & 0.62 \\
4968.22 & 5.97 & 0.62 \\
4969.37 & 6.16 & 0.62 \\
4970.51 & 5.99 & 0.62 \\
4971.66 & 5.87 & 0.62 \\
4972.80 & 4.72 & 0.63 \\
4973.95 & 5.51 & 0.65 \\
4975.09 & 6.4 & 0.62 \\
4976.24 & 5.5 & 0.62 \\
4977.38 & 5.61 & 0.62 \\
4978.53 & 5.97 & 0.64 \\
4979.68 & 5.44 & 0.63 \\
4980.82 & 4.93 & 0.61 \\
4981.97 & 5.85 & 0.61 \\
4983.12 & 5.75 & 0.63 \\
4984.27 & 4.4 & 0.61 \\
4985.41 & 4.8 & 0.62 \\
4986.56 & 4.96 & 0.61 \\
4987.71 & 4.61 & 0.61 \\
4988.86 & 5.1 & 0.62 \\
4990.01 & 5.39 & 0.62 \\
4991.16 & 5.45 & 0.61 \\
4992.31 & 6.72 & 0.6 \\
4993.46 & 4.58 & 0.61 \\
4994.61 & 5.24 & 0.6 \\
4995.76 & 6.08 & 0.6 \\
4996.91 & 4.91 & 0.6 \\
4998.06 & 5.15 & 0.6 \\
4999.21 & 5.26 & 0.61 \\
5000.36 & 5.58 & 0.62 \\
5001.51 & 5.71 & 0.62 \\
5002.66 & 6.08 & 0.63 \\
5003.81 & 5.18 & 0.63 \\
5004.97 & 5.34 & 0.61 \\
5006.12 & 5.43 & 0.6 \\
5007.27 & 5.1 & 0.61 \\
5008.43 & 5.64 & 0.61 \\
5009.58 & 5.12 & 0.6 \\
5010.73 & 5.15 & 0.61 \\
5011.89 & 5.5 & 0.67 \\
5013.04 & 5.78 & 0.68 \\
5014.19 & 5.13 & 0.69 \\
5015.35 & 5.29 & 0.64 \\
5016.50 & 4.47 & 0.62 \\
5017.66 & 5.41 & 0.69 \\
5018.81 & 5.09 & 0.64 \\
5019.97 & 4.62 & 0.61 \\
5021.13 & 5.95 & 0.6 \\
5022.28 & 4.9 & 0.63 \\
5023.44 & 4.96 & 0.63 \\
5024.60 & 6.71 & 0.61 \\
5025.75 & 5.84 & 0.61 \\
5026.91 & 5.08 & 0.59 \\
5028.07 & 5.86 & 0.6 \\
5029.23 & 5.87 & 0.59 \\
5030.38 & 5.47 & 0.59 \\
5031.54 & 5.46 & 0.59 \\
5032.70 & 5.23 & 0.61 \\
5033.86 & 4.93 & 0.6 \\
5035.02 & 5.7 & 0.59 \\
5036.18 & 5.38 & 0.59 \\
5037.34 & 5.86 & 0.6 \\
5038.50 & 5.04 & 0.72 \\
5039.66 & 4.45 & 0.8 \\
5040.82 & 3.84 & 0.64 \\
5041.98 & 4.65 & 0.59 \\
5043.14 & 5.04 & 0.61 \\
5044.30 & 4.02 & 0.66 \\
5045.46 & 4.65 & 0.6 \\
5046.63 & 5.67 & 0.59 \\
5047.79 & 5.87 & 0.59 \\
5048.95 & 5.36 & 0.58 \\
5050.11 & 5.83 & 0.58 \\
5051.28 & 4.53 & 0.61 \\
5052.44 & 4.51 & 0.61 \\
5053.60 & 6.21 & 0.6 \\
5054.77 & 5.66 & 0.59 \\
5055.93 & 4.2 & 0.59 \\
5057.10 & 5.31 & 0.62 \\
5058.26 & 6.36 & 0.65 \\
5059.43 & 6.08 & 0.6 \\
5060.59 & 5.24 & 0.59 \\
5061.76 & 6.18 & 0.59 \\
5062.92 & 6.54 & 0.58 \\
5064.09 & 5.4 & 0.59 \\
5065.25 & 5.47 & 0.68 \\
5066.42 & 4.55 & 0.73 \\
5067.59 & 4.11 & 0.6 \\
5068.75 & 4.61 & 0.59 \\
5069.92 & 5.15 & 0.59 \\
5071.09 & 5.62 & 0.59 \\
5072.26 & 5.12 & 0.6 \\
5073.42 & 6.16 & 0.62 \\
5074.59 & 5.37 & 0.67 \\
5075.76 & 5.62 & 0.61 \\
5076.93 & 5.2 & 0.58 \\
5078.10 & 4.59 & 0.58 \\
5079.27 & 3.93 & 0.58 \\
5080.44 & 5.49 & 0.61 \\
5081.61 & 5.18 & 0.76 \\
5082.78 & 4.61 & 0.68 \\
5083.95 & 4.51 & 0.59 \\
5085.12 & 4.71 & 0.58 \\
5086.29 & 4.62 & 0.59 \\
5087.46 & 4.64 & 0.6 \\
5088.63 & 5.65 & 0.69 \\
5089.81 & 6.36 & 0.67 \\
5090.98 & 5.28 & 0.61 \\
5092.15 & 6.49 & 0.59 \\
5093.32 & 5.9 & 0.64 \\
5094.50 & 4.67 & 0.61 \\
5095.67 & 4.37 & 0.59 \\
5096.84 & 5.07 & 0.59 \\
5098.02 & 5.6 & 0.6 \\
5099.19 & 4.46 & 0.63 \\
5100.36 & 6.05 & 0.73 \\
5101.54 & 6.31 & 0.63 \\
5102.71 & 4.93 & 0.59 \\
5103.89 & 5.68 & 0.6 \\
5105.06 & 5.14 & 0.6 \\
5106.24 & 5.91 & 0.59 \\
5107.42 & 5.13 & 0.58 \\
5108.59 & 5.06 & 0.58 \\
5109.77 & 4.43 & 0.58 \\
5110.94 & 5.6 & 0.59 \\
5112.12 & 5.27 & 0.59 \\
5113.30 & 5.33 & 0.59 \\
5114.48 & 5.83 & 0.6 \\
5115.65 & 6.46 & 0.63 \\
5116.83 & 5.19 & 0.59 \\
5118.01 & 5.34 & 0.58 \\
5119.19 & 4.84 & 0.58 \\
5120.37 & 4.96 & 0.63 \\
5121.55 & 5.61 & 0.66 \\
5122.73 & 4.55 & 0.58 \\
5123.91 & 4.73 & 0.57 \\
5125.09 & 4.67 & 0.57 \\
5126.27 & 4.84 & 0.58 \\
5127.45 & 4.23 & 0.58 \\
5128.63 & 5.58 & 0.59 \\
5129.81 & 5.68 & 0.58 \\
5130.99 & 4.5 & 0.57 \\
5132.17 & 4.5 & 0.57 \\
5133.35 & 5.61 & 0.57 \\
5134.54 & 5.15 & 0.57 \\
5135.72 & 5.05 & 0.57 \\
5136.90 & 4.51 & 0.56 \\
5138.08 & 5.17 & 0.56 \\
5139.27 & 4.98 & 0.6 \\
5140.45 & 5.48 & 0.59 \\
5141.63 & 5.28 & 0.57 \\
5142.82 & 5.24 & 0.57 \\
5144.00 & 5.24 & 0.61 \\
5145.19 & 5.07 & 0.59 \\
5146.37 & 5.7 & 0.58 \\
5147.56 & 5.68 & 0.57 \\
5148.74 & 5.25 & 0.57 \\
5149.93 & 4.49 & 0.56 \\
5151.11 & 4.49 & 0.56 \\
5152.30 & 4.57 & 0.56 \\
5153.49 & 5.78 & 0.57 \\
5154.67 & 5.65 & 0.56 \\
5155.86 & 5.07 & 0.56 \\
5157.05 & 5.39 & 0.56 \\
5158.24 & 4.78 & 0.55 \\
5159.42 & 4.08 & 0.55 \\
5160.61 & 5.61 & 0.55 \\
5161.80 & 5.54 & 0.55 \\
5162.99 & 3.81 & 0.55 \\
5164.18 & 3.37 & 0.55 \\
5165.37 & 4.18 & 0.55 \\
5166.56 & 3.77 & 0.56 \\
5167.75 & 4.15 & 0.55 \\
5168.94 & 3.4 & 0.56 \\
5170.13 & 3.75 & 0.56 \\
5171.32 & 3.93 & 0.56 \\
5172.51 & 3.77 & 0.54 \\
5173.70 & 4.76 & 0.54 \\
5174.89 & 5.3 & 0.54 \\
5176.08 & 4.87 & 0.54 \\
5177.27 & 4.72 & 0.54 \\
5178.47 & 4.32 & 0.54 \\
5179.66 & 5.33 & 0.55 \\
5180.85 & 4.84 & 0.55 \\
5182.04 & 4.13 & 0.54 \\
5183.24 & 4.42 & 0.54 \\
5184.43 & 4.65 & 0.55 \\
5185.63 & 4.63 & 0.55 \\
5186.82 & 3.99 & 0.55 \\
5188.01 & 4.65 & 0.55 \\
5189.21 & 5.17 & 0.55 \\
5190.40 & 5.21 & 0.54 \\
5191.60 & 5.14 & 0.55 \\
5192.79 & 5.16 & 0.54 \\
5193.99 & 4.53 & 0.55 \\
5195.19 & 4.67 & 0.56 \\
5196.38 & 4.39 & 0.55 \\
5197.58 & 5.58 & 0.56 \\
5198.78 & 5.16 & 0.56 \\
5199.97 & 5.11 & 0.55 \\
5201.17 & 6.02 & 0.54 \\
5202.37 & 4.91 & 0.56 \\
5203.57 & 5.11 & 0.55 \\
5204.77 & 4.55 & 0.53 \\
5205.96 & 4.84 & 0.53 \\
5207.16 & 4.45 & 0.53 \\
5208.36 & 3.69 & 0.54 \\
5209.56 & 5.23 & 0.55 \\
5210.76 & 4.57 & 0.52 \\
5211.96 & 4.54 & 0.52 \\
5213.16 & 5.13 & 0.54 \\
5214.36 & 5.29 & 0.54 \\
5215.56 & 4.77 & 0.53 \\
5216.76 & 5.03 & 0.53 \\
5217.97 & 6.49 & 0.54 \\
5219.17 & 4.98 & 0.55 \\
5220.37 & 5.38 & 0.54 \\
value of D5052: 5.22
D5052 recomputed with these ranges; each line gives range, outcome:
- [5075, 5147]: 5.18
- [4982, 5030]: 5.35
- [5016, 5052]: 5.22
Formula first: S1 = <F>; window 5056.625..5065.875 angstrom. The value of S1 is 5.83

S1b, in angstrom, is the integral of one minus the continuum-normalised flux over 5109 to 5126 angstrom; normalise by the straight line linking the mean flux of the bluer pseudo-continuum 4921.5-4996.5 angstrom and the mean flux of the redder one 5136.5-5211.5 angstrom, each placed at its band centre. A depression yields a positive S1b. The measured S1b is -0.7 angstrom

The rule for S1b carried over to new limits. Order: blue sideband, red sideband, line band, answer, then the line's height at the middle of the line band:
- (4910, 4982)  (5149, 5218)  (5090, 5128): -1.9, 5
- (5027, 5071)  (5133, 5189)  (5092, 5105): -0.9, 5.03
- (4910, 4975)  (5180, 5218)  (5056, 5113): -1.0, 5.19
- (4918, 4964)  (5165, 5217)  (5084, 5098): -0.5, 5.04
